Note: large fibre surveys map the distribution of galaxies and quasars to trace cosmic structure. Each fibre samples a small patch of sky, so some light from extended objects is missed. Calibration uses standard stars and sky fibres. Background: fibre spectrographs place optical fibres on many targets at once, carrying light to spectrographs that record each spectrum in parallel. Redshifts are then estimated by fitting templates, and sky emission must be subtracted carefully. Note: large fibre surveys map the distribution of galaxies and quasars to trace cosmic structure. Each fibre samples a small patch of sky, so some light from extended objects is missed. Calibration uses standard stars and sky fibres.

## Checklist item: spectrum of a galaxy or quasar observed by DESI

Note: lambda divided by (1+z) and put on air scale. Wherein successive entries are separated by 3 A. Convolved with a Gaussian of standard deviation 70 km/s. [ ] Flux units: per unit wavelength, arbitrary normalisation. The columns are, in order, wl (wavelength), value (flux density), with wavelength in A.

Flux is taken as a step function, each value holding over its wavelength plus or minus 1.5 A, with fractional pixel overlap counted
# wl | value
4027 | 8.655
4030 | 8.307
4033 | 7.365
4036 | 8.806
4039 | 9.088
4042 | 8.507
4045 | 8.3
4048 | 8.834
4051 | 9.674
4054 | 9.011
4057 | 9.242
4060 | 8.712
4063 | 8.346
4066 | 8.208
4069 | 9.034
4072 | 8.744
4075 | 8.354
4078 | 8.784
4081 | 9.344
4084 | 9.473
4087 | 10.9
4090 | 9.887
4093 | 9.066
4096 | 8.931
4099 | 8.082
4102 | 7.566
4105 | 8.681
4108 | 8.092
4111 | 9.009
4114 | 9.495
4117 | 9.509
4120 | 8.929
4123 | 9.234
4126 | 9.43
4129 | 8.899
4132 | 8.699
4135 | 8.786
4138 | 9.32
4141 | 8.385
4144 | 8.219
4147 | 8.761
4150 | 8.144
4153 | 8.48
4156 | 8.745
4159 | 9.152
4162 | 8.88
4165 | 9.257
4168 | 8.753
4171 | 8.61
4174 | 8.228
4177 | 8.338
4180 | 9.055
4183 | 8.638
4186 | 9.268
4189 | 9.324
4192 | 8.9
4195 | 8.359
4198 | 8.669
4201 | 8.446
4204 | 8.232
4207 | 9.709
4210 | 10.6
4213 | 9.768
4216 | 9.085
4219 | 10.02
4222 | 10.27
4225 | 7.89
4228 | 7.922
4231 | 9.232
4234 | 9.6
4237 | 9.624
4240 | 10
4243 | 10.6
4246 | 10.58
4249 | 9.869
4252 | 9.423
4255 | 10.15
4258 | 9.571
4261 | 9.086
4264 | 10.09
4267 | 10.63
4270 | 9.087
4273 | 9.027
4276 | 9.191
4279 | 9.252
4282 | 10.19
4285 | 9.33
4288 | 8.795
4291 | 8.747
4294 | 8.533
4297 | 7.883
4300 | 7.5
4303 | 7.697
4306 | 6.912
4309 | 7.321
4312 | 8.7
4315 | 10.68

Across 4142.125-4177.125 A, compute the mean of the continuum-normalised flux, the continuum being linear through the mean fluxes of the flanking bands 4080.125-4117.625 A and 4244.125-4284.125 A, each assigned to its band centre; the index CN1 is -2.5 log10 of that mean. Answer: 0.080 mag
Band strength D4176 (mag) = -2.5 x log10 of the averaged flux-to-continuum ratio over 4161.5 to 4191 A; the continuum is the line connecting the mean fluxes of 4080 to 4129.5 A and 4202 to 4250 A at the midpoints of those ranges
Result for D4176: 0.06 mag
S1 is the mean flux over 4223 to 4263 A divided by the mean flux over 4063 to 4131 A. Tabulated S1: 1.06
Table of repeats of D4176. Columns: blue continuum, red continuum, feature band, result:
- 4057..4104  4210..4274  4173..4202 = 0.08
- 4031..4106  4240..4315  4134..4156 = 0.04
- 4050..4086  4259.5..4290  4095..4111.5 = 0.08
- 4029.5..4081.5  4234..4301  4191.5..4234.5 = 0.02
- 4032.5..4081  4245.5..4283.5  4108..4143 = 0.00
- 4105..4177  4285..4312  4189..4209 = -0.04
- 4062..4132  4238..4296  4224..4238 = 0.07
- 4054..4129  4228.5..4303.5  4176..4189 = 0.03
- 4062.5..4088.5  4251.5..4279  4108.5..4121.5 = 0.00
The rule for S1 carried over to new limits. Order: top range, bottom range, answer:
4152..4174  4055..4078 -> 1.01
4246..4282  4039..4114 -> 1.09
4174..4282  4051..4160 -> 1.05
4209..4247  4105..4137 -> 1.07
